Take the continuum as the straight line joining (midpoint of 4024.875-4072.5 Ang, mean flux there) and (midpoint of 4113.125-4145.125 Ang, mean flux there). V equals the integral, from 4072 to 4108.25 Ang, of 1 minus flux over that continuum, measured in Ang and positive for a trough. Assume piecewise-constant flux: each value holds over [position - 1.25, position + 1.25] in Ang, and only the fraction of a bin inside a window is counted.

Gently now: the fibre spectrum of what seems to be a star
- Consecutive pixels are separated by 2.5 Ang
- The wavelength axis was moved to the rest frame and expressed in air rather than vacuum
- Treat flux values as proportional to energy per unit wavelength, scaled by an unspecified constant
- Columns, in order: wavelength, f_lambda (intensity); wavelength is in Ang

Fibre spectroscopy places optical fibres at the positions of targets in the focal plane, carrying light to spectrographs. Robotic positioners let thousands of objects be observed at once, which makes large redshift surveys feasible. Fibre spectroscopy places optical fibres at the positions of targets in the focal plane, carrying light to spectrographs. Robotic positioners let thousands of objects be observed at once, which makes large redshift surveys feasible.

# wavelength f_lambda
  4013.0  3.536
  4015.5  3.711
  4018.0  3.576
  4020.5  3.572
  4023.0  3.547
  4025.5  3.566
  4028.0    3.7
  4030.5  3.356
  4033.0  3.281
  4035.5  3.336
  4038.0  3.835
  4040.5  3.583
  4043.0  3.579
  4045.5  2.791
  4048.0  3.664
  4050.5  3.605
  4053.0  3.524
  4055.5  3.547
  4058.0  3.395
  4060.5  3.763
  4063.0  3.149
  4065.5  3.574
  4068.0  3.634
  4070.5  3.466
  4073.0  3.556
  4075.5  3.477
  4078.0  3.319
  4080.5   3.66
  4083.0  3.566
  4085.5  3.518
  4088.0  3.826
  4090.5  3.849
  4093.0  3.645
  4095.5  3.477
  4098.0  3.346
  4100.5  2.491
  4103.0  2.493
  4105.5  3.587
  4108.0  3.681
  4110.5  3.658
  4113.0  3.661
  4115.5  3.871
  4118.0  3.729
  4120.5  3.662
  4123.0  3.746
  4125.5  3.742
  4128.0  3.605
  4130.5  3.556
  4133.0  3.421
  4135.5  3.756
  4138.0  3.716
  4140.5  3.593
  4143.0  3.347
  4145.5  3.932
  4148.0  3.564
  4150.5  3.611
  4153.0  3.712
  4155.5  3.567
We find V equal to 1.51 Ang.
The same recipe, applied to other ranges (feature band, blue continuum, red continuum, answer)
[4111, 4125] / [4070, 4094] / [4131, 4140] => -0.46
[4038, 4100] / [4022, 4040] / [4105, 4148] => 1.05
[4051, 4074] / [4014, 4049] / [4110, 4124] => 0.45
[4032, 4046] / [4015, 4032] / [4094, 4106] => 0.11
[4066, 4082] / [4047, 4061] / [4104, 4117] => 0.37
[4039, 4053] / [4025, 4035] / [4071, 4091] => 0.16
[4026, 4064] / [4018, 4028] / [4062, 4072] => 0.49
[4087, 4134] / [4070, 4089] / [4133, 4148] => 0.88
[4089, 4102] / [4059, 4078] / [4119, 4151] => 0.74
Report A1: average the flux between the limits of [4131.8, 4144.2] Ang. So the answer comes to 3.57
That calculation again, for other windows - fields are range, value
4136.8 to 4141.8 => 3.65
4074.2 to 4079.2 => 3.4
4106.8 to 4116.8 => 3.72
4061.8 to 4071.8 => 3.46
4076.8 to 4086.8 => 3.52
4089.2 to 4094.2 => 3.75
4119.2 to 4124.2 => 3.7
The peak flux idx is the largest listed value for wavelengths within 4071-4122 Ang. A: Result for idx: 3.871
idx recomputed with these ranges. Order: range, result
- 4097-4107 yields 3.587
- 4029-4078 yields 3.835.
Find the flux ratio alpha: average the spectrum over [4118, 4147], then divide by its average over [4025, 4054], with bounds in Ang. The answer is 1.05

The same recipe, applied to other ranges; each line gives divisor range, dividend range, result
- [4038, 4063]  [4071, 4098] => 1.02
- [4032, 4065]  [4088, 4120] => 1.00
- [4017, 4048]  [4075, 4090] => 1.03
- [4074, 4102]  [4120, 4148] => 1.05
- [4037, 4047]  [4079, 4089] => 1.05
